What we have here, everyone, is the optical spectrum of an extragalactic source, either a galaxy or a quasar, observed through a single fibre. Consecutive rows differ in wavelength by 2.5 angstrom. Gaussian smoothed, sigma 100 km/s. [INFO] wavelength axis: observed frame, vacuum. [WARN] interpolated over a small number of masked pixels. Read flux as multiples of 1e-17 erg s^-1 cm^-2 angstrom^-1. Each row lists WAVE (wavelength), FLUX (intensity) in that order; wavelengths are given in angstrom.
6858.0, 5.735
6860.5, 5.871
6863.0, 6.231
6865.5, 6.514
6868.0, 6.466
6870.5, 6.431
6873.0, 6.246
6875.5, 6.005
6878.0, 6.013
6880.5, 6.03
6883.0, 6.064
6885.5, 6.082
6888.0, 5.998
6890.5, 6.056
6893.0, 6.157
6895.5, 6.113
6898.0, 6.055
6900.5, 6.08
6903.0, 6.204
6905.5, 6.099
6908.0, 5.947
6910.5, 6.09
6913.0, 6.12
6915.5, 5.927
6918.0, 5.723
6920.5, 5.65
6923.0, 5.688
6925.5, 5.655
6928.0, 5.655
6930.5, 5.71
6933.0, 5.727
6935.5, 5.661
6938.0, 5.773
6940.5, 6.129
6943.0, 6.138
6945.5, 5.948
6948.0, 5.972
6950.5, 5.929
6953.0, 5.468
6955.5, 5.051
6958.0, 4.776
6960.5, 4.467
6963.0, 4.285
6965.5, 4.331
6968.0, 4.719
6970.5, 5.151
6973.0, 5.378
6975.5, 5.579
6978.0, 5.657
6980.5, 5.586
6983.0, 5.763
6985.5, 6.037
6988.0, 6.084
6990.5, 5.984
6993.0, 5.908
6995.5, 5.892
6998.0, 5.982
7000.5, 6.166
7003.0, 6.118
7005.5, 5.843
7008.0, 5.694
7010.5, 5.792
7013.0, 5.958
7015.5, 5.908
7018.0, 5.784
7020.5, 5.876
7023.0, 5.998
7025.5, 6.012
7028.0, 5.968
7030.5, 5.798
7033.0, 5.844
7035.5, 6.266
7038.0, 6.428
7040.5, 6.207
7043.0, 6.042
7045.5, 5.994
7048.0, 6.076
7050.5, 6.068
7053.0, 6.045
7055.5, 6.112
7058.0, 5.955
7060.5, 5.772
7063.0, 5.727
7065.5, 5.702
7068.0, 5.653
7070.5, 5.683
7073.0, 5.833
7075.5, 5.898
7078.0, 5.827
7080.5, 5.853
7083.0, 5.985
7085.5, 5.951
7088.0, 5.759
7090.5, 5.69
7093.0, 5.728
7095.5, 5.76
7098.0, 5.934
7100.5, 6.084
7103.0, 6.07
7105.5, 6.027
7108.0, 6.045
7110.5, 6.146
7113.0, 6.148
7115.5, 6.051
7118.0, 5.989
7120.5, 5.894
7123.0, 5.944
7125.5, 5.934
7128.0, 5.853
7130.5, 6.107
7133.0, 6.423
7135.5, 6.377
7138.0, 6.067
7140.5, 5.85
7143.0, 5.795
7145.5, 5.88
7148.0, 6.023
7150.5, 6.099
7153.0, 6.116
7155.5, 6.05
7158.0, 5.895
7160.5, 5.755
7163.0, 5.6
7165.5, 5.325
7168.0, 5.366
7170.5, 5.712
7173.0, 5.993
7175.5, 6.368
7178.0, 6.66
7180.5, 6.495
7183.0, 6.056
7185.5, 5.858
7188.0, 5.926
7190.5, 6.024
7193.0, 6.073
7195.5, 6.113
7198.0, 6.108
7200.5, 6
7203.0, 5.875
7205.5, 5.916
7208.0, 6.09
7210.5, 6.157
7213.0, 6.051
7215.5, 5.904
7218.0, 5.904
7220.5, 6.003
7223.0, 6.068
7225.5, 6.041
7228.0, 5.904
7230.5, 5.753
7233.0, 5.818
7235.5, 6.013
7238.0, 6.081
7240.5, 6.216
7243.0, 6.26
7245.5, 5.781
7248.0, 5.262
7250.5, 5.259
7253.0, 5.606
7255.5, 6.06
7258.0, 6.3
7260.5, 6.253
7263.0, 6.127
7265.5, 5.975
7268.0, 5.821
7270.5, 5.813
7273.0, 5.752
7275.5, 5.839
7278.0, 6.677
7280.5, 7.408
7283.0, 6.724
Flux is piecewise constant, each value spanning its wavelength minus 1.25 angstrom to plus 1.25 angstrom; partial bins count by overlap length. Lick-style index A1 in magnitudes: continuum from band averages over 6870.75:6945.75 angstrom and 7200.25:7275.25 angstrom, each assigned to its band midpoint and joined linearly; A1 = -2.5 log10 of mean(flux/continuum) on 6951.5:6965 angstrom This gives 0.23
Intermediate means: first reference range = 5.96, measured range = 4.8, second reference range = 5.93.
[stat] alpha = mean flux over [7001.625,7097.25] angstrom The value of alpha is 5.91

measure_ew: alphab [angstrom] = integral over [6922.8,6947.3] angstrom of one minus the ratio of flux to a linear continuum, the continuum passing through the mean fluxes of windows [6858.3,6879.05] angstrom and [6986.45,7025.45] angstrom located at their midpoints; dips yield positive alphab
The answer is 1.03 angstrom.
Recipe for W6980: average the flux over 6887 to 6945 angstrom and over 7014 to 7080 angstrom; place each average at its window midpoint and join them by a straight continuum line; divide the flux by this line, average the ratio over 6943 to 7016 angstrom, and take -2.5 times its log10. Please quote 0.07 mag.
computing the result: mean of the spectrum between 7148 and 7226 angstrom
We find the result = 5.99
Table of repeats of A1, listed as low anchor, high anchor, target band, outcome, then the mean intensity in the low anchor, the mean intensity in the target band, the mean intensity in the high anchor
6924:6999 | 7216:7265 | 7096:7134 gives -0.05 mag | 5.55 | 6.04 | 5.93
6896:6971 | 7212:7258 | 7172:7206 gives -0.05 mag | 5.61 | 6.11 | 5.9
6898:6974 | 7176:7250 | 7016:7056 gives -0.05 mag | 5.59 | 6.03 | 6.01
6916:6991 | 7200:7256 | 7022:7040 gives -0.08 mag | 5.52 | 6.05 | 5.91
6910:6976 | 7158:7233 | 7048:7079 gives -0.03 mag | 5.5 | 5.87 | 5.97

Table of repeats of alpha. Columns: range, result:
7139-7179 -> 5.9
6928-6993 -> 5.5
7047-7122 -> 5.92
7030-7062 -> 6.05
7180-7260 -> 5.97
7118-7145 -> 6.02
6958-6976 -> 4.81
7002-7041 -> 5.96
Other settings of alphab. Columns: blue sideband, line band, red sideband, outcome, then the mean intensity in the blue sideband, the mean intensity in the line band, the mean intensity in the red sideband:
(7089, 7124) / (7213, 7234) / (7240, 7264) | -0.1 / 5.96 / 5.93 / 5.9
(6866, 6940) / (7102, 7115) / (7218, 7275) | -0.3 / 5.99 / 6.09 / 5.92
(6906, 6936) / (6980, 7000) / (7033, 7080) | -0.1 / 5.81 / 5.93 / 5.96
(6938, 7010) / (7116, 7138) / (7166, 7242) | -0.7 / 5.58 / 6.06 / 6.01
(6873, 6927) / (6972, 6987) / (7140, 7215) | 0.8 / 5.99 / 5.68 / 5.97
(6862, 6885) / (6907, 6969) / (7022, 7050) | 6.2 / 6.22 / 5.54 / 6.06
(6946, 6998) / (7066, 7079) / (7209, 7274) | -0.4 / 5.42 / 5.77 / 5.93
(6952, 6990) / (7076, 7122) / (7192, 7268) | -2.8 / 5.24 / 5.94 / 5.96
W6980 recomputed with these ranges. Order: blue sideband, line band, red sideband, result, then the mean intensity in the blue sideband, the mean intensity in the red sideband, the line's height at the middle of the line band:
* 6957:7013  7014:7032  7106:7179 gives -0.05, 5.52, 5.98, 5.63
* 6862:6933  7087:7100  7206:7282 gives 0.04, 6.03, 6.01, 6.02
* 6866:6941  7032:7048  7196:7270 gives -0.03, 5.99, 5.95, 5.97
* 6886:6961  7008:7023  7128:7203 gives 0.00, 5.82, 6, 5.89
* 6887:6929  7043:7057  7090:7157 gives -0.01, 5.96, 6.01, 5.99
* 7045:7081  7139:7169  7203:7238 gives 0.02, 5.88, 5.97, 5.93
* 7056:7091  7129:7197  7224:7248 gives -0.02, 5.82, 5.95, 5.89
